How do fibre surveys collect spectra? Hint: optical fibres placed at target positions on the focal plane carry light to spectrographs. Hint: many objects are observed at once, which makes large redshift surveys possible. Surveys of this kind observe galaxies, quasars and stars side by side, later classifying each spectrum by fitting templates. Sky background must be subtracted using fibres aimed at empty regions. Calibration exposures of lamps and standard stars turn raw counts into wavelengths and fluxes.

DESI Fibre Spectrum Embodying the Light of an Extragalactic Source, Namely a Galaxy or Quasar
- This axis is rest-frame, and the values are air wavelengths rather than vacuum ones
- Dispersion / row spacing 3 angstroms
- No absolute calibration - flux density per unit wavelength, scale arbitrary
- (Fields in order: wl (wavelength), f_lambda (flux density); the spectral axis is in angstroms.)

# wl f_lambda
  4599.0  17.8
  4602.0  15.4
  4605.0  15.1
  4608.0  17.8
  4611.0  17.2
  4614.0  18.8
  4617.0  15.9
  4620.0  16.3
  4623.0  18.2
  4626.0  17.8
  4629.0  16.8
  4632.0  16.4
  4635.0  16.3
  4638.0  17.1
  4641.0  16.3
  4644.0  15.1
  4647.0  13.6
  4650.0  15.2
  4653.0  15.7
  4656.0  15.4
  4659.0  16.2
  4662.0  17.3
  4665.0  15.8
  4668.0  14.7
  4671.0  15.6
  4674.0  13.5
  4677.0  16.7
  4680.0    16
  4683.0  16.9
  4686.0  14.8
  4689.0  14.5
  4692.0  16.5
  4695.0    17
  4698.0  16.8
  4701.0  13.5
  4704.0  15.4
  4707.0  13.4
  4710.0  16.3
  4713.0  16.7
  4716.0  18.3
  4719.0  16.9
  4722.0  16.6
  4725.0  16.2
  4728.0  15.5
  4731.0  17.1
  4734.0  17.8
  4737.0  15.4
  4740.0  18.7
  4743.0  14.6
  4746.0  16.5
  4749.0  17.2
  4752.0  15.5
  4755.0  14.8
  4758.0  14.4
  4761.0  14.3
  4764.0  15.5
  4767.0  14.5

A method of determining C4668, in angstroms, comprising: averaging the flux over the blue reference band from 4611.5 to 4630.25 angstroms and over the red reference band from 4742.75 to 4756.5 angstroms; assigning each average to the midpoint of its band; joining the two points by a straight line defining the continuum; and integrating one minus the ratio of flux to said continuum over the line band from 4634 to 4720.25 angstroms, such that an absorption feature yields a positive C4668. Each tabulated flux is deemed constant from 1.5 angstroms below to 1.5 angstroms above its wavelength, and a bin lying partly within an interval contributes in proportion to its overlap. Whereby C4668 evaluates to 4.5 angstroms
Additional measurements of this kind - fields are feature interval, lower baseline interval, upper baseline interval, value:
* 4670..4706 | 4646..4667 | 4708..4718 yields 1.7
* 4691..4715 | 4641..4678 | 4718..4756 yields 0.3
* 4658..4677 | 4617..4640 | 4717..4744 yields 1.4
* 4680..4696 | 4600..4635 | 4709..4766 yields 0.6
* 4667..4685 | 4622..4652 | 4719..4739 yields 0.9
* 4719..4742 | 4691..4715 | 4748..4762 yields -1.9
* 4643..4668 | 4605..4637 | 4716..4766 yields 1.9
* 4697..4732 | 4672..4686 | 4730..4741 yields 1.3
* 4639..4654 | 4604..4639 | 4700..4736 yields 1.4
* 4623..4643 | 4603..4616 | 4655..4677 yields -0.5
